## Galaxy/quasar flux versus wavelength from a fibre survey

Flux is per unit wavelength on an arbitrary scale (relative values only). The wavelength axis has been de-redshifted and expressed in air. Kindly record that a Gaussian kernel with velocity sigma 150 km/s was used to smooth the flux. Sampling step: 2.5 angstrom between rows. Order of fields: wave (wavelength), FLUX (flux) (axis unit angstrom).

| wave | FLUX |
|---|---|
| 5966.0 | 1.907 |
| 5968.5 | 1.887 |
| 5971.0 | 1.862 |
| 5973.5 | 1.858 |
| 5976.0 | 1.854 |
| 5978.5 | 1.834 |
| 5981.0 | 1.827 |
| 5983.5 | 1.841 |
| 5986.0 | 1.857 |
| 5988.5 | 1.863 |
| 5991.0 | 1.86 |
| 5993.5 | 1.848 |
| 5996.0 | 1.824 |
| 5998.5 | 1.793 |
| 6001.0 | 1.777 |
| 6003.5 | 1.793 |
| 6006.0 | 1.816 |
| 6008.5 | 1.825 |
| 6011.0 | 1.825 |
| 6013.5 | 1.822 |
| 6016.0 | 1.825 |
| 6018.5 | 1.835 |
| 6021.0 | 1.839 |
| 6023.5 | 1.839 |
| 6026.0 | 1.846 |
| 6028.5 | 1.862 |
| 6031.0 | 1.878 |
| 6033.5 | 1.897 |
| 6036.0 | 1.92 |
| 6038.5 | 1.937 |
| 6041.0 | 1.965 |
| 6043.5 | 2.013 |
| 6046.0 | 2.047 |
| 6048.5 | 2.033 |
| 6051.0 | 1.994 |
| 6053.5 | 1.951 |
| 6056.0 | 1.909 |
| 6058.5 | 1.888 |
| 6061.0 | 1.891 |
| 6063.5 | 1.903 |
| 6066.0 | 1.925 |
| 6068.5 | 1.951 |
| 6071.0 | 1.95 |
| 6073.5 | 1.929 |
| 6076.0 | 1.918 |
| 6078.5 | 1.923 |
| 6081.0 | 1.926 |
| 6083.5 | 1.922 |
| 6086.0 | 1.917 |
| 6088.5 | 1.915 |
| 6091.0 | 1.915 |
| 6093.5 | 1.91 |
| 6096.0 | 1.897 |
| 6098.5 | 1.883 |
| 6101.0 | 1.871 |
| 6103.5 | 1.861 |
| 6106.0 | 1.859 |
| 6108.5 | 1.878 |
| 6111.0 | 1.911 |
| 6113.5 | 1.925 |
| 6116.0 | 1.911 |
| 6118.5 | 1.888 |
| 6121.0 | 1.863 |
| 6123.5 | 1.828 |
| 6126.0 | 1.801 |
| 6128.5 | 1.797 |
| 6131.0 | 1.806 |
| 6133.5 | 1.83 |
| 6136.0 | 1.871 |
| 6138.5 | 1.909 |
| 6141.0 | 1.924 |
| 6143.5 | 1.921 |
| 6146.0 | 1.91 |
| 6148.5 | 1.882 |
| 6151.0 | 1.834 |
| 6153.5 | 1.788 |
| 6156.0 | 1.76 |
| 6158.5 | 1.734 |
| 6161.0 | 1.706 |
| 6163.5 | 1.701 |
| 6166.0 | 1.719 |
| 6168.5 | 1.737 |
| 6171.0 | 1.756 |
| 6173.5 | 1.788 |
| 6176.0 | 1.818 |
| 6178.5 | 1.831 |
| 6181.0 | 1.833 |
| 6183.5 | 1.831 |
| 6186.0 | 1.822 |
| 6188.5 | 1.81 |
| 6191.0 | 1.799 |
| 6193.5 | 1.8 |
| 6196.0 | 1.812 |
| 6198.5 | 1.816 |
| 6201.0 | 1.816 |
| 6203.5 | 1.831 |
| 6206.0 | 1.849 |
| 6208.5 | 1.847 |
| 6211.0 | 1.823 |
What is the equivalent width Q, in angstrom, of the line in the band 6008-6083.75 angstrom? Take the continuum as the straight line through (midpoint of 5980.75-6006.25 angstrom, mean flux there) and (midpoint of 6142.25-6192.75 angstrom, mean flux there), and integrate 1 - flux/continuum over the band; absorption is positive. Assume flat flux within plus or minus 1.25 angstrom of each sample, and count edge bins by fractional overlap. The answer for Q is -3.8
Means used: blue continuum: 1.83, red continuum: 1.8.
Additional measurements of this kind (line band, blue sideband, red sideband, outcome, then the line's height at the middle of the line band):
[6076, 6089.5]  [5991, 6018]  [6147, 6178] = -0.9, 1.79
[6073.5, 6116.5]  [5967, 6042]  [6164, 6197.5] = -1.9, 1.82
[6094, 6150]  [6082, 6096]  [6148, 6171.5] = -1.0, 1.84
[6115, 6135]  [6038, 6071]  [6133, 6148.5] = 0.7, 1.91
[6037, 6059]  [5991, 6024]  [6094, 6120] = -1.5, 1.85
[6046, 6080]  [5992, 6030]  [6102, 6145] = -1.7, 1.85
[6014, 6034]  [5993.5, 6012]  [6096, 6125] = -0.3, 1.82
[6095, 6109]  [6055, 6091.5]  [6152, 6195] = 0.0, 1.88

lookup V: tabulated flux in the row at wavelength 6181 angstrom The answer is 1.833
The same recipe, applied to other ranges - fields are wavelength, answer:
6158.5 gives 1.734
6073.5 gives 1.929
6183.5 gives 1.831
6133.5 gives 1.83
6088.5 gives 1.915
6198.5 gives 1.816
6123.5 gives 1.828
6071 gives 1.95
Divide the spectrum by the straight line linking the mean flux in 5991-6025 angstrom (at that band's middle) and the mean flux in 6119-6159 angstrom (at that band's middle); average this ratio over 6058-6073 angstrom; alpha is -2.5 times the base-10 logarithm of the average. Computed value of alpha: -0.051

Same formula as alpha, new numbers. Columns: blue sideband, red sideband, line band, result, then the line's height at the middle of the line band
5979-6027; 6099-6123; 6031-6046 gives -0.058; 1.85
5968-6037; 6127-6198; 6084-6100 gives -0.047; 1.83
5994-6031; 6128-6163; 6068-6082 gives -0.060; 1.83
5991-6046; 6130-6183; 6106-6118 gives -0.042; 1.83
